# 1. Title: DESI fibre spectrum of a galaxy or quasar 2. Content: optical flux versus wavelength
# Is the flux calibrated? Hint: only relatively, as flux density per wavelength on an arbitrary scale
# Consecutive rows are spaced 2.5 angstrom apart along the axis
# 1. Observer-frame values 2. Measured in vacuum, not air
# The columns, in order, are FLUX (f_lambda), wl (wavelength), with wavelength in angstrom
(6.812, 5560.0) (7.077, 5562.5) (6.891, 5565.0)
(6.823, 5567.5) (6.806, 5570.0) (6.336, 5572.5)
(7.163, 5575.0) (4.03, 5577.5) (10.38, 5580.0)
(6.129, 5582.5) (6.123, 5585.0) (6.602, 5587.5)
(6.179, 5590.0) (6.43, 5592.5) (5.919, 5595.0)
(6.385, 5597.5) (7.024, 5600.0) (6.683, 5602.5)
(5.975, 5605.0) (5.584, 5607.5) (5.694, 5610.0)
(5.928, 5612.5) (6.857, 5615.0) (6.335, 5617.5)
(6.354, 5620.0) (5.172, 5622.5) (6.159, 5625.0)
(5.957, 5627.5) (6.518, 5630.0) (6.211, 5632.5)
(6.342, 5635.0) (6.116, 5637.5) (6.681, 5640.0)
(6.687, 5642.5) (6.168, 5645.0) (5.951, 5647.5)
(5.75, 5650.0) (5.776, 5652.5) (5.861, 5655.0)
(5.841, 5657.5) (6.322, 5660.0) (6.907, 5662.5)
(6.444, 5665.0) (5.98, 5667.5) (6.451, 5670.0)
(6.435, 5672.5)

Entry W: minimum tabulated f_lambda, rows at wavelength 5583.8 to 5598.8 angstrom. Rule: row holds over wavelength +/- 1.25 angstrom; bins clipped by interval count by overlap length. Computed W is 5.919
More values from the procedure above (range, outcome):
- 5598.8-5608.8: 5.584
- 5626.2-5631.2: 5.957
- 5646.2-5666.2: 5.75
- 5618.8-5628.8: 5.172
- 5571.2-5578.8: 4.03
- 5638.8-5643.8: 6.681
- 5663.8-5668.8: 5.98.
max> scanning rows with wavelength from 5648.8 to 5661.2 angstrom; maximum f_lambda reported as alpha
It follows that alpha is 6.322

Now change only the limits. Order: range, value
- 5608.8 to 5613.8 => 5.928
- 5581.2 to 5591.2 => 6.602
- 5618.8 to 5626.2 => 6.354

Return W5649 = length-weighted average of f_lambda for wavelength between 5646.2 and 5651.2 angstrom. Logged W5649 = 5.85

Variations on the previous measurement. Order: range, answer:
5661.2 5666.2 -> 6.67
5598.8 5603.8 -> 6.84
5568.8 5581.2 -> 6.93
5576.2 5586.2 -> 6.67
